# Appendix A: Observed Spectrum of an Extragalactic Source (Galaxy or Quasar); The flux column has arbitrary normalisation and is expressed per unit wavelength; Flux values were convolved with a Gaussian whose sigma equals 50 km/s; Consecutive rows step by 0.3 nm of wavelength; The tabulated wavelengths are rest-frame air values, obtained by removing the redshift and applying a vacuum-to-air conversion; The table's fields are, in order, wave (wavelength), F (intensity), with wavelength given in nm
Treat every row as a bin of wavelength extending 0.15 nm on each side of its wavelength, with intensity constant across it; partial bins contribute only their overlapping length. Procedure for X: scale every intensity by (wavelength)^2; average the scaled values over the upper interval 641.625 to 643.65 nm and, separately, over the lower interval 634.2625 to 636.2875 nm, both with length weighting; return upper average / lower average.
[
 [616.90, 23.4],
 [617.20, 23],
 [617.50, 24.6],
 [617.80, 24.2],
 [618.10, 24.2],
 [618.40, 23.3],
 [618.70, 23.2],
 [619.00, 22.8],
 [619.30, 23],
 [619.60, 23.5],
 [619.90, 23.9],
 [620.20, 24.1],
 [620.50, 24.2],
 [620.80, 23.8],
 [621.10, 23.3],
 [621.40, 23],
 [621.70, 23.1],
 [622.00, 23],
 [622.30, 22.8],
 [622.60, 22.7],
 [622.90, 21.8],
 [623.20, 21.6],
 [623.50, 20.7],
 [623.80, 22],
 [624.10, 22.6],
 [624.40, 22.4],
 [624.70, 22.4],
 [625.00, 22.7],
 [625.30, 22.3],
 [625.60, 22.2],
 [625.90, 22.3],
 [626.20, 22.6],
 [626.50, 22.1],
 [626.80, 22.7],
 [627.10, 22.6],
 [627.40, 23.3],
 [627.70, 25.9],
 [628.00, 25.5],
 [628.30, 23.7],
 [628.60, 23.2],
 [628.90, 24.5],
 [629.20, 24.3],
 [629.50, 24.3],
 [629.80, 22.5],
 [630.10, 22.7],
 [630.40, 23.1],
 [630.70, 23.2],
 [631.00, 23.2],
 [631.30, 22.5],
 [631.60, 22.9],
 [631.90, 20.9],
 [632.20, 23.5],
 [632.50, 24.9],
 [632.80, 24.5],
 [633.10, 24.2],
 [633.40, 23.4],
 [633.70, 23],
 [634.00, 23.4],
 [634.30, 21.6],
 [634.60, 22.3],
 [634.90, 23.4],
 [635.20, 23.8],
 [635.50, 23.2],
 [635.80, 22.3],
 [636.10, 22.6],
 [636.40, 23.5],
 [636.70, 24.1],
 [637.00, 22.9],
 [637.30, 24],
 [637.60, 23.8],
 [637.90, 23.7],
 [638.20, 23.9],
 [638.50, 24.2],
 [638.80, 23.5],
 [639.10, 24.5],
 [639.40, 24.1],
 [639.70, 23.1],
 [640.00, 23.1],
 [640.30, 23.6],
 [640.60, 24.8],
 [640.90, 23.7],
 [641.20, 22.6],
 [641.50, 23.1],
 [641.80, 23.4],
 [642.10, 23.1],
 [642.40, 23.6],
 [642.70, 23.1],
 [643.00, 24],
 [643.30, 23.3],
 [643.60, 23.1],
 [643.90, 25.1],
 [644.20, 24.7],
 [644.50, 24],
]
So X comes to 1.0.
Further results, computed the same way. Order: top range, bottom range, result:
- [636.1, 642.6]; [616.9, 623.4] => 1.08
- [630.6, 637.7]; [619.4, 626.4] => 1.06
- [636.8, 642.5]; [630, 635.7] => 1.04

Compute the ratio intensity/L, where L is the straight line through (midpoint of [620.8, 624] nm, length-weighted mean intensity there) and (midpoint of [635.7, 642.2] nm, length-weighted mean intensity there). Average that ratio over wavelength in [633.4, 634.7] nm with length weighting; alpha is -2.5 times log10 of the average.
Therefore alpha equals 0.026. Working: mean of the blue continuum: 22.5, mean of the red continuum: 23.5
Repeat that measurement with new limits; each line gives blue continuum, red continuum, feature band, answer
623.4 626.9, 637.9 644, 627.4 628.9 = -0.089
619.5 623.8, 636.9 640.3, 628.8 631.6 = 0.000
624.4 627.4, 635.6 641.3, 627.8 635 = -0.020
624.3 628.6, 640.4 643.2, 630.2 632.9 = 0.002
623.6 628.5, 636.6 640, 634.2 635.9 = 0.034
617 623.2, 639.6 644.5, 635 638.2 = 0.006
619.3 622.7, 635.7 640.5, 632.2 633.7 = -0.024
